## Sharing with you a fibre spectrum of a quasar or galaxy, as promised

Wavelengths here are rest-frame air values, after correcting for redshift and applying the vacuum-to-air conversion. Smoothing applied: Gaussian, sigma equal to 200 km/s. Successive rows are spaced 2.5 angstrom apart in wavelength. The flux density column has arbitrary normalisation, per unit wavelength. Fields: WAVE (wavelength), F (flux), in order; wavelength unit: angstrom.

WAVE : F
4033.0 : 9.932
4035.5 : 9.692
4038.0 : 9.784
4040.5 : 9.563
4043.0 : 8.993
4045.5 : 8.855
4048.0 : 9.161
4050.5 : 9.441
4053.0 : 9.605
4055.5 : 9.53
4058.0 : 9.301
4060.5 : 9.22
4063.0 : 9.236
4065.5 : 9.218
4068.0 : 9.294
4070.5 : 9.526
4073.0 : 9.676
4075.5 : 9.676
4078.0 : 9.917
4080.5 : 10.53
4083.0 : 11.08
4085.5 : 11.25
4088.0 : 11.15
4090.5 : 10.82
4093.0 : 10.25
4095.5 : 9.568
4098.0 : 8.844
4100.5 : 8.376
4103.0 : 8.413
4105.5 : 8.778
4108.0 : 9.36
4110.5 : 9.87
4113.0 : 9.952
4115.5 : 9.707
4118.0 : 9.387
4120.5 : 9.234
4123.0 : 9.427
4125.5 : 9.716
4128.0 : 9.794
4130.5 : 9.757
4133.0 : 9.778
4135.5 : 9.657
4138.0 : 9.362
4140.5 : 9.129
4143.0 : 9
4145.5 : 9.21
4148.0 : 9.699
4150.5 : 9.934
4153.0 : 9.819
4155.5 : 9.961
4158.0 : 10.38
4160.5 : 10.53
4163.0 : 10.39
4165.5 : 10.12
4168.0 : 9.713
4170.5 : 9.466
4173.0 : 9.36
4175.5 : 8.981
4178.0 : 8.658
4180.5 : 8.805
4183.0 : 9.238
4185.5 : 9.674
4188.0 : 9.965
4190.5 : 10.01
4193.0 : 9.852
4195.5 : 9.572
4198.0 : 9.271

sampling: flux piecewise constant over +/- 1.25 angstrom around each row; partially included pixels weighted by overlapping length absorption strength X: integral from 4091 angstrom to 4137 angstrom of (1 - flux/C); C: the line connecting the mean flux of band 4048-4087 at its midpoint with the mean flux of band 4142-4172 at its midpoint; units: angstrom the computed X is 1.6 angstrom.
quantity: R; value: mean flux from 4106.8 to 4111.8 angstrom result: 9.62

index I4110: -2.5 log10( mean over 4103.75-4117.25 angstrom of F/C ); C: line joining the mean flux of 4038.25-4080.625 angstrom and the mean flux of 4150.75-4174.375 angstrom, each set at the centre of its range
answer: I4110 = 0.02 mag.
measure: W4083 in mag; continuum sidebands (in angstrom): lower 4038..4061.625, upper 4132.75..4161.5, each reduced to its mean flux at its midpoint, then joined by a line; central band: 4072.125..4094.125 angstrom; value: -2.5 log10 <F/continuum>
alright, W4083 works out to -0.11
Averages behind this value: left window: 9.32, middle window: 10.5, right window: 9.7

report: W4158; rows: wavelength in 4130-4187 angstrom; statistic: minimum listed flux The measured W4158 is 8.658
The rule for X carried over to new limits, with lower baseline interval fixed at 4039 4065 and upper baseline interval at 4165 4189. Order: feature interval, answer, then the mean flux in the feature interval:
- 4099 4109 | 0.7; 8.72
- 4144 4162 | -1.1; 9.93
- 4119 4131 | -0.3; 9.57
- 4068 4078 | -0.3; 9.62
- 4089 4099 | -0.7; 9.93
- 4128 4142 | -0.3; 9.55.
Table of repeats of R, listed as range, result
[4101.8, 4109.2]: 8.85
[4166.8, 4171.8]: 9.59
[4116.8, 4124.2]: 9.35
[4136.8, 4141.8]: 9.24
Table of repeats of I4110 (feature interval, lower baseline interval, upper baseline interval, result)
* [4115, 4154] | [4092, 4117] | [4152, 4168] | 0.03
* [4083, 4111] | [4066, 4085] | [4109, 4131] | 0.01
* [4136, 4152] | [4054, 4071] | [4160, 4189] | 0.01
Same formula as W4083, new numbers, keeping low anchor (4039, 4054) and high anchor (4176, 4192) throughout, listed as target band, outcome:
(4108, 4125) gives -0.03 mag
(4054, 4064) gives -0.01 mag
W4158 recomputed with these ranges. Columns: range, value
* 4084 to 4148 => 8.376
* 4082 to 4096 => 9.568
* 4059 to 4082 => 9.218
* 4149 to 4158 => 9.819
